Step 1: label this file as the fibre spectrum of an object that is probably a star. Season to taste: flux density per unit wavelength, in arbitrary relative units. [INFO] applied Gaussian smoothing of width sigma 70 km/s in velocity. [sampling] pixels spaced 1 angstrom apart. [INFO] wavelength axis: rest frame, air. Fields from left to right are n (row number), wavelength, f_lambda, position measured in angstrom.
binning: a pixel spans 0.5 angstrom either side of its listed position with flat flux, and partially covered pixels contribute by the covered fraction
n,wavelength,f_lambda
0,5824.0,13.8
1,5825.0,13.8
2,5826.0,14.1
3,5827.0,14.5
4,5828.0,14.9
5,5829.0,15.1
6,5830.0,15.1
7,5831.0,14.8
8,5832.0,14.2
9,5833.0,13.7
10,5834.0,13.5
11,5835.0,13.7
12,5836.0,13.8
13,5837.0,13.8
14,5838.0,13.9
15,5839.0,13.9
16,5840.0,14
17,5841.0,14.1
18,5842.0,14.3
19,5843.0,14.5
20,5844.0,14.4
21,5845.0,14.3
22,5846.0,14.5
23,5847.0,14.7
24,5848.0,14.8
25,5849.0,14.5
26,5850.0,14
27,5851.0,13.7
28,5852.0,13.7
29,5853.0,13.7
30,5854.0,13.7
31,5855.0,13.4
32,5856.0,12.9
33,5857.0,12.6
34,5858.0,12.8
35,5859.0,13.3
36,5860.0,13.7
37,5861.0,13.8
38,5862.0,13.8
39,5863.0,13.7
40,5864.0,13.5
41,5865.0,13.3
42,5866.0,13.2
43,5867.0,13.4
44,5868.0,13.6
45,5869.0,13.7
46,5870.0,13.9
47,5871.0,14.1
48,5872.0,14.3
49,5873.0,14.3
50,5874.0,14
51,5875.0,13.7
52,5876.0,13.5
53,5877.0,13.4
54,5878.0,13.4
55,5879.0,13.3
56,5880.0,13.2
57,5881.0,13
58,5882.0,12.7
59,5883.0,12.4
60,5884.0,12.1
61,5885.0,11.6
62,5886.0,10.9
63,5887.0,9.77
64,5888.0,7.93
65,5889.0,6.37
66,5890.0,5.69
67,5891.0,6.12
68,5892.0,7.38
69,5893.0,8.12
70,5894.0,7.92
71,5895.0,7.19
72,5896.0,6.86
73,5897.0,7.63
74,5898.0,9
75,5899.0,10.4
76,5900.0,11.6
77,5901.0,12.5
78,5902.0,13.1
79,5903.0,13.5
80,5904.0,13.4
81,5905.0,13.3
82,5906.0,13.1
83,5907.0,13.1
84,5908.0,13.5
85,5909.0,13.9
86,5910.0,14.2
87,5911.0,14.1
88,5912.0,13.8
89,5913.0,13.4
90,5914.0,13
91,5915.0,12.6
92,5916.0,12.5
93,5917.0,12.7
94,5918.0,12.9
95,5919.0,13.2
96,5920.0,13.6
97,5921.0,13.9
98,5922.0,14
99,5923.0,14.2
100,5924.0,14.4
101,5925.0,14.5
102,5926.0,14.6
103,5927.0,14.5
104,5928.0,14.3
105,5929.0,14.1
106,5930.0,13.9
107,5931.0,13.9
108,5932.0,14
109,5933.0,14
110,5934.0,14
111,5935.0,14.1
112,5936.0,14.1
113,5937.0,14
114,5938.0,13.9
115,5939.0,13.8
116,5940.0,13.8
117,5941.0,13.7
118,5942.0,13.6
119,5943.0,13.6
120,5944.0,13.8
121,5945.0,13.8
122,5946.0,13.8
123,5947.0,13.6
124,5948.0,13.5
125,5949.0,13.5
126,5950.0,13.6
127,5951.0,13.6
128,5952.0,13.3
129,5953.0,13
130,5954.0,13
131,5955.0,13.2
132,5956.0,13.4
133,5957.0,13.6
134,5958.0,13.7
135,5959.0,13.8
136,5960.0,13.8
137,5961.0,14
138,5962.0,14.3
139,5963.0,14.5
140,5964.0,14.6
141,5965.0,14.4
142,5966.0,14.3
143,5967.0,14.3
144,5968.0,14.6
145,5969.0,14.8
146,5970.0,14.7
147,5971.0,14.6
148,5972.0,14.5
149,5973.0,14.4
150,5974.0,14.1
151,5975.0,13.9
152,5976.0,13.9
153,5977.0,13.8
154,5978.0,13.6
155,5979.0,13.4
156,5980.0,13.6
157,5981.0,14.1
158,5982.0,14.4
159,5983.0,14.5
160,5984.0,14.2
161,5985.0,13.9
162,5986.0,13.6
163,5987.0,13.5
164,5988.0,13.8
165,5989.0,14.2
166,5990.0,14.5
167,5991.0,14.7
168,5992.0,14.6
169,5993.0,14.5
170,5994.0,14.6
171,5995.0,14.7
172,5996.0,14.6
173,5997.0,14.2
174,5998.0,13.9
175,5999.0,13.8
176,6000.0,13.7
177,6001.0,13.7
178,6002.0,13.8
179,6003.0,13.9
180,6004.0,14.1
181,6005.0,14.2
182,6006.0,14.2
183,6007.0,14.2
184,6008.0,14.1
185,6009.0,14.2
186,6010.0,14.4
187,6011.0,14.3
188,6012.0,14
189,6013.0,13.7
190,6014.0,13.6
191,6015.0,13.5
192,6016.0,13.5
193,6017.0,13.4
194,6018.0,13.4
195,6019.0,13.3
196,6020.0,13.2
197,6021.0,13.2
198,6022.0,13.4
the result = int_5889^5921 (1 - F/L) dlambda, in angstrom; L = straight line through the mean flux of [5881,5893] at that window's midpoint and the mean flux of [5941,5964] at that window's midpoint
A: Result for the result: -1.9 angstrom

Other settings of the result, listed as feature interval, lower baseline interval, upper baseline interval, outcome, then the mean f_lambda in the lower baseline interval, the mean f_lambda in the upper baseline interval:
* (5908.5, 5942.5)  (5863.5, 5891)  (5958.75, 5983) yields -1.39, 12.3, 14.2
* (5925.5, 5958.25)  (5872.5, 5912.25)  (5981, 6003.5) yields -2.67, 11.4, 14.1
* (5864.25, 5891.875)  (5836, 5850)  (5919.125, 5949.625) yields 4.07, 14.3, 13.9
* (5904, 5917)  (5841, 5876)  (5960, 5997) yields 0.60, 13.8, 14.2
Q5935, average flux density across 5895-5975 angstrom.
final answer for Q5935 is 13.5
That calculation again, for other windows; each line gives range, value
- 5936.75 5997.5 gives 14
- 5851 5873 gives 13.6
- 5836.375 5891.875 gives 13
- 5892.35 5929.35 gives 12.5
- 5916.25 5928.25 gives 13.9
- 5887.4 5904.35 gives 9.07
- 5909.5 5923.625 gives 13.4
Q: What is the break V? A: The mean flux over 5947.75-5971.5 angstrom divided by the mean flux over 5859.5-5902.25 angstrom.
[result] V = 1.21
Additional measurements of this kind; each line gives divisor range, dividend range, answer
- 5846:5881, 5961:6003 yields 1.04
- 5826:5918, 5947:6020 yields 1.10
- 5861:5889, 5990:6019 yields 1.09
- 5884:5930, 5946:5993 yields 1.19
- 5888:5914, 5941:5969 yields 1.28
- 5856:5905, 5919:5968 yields 1.18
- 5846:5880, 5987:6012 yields 1.04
